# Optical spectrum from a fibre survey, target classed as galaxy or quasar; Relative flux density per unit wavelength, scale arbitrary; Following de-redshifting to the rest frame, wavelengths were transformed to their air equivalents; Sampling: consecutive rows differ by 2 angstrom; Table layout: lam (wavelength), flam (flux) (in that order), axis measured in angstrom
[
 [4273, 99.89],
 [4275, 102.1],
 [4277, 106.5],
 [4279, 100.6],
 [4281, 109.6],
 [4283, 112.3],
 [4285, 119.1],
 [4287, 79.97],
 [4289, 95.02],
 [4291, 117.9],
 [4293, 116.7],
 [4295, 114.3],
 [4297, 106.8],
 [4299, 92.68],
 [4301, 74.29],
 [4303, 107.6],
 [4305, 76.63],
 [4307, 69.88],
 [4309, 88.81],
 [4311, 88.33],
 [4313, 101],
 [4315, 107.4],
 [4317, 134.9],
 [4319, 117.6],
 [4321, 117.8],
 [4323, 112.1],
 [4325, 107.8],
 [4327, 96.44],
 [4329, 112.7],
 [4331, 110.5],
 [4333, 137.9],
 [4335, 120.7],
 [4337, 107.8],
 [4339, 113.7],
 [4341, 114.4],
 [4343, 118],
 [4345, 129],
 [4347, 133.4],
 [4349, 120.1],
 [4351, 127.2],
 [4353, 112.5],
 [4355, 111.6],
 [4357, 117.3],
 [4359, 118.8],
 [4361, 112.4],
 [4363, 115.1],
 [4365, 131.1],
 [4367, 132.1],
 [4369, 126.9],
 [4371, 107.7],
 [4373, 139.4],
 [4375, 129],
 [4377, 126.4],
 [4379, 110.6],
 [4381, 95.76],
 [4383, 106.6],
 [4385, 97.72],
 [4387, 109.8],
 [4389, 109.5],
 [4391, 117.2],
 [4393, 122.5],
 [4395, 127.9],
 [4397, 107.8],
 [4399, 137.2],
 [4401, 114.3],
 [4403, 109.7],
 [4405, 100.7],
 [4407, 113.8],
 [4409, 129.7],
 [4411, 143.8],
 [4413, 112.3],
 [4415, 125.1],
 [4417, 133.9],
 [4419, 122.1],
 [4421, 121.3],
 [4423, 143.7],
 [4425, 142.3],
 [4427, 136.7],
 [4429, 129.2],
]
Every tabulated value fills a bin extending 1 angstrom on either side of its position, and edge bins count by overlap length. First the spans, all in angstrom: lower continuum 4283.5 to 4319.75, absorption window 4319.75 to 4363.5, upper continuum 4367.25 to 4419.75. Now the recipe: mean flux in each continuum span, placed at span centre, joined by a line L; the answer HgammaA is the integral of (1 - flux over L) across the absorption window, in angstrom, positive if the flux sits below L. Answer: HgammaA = -3.37 angstrom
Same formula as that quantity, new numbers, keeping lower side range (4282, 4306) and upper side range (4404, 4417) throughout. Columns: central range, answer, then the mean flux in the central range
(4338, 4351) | -1.4 angstrom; 122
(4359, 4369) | -0.8 angstrom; 123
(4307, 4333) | -0.4 angstrom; 108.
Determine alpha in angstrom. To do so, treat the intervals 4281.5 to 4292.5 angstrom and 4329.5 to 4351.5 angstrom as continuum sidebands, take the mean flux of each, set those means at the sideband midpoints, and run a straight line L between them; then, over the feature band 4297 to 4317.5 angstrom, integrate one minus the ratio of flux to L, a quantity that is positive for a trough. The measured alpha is 3.26 angstrom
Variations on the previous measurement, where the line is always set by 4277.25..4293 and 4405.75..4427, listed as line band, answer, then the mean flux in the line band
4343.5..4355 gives -0.6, 123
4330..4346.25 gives -0.6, 119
